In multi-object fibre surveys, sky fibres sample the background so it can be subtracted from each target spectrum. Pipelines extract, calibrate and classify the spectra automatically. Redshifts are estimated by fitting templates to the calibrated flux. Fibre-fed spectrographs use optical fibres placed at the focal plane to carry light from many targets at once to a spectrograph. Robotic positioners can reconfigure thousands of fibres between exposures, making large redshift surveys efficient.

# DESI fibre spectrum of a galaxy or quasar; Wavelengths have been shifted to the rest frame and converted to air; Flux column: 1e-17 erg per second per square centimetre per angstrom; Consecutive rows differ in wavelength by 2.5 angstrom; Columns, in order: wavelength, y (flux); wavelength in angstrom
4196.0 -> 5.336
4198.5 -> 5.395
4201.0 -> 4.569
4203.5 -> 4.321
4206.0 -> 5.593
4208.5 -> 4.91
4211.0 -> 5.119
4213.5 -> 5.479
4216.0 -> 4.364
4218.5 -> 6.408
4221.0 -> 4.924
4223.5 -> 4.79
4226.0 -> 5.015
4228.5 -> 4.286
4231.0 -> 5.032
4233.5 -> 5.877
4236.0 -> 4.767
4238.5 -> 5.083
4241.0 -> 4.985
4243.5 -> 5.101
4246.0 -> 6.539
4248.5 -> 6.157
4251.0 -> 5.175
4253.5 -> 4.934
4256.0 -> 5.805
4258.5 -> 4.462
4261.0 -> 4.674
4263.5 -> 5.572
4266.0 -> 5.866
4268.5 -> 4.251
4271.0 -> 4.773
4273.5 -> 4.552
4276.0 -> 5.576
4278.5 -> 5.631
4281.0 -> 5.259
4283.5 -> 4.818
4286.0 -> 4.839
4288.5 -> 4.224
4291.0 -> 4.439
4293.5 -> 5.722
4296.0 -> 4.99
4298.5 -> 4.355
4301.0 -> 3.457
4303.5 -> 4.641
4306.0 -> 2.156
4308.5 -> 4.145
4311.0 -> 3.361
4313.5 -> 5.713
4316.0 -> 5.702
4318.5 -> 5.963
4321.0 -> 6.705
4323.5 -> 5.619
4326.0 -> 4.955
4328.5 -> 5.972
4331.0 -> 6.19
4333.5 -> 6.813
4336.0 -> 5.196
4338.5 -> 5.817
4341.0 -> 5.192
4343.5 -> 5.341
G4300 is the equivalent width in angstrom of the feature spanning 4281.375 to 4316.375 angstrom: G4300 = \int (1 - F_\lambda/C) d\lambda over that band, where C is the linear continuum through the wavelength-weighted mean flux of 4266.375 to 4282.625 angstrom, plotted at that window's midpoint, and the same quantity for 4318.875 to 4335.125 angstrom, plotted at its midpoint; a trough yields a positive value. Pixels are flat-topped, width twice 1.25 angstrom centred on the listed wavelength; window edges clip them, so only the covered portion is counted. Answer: 6.6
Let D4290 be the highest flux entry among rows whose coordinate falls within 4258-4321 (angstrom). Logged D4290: 6.705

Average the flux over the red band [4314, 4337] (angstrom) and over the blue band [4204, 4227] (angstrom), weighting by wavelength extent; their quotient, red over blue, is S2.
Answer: 1.1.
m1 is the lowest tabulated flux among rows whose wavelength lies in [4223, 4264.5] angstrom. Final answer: 4.286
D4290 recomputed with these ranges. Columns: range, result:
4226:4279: 6.539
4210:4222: 6.408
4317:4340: 6.813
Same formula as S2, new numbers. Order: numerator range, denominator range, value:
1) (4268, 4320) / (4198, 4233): 0.94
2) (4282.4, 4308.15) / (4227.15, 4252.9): 0.82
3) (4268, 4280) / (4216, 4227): 0.97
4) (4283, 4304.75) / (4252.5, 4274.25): 0.92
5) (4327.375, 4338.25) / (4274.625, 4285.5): 1.14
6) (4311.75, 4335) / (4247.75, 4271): 1.14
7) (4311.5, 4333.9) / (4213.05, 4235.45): 1.14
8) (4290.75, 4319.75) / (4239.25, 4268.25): 0.85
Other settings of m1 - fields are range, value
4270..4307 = 2.156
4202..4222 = 4.321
